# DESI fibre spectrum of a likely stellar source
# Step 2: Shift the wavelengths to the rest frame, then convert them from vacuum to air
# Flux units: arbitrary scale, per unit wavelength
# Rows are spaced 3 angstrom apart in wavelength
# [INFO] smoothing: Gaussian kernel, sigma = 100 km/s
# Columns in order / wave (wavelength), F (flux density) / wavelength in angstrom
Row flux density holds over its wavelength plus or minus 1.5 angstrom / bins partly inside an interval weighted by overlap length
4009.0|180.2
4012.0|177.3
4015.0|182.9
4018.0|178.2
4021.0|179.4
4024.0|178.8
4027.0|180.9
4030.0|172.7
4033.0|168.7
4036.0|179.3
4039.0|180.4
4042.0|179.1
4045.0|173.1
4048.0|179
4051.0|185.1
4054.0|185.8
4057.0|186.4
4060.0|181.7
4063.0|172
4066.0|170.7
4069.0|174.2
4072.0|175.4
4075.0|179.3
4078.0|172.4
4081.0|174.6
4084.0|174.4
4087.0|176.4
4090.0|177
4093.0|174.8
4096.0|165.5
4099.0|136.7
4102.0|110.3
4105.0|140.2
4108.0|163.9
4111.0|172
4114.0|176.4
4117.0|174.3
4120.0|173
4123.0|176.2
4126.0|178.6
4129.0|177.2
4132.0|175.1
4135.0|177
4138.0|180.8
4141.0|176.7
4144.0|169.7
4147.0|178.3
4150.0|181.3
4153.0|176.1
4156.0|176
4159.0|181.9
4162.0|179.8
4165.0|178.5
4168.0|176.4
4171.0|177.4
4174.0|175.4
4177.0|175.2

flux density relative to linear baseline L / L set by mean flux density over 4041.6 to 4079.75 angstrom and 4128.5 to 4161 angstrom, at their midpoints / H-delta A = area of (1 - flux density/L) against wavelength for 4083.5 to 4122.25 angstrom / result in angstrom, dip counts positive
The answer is 3.3 angstrom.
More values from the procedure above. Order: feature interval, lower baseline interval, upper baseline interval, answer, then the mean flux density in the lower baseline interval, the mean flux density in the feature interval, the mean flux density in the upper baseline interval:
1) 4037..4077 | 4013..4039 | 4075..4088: -0.5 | 178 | 179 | 175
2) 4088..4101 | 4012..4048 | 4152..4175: 1.2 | 178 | 162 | 178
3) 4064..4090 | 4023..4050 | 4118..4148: 0.3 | 177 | 175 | 176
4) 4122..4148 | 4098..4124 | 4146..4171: -1.3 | 158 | 177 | 178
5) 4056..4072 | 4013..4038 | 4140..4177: 0.1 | 178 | 177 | 177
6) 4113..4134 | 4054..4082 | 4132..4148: 0.1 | 177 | 176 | 176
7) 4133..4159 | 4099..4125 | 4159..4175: -0.9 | 160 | 177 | 178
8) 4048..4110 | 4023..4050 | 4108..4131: 2.4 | 177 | 169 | 175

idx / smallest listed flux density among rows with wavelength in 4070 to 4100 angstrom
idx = 136.7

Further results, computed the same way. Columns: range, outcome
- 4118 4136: 173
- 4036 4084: 170.7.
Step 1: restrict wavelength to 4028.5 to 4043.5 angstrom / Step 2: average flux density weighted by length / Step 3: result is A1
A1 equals 176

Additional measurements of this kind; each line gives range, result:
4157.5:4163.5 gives 181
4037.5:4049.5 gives 178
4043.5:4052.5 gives 179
